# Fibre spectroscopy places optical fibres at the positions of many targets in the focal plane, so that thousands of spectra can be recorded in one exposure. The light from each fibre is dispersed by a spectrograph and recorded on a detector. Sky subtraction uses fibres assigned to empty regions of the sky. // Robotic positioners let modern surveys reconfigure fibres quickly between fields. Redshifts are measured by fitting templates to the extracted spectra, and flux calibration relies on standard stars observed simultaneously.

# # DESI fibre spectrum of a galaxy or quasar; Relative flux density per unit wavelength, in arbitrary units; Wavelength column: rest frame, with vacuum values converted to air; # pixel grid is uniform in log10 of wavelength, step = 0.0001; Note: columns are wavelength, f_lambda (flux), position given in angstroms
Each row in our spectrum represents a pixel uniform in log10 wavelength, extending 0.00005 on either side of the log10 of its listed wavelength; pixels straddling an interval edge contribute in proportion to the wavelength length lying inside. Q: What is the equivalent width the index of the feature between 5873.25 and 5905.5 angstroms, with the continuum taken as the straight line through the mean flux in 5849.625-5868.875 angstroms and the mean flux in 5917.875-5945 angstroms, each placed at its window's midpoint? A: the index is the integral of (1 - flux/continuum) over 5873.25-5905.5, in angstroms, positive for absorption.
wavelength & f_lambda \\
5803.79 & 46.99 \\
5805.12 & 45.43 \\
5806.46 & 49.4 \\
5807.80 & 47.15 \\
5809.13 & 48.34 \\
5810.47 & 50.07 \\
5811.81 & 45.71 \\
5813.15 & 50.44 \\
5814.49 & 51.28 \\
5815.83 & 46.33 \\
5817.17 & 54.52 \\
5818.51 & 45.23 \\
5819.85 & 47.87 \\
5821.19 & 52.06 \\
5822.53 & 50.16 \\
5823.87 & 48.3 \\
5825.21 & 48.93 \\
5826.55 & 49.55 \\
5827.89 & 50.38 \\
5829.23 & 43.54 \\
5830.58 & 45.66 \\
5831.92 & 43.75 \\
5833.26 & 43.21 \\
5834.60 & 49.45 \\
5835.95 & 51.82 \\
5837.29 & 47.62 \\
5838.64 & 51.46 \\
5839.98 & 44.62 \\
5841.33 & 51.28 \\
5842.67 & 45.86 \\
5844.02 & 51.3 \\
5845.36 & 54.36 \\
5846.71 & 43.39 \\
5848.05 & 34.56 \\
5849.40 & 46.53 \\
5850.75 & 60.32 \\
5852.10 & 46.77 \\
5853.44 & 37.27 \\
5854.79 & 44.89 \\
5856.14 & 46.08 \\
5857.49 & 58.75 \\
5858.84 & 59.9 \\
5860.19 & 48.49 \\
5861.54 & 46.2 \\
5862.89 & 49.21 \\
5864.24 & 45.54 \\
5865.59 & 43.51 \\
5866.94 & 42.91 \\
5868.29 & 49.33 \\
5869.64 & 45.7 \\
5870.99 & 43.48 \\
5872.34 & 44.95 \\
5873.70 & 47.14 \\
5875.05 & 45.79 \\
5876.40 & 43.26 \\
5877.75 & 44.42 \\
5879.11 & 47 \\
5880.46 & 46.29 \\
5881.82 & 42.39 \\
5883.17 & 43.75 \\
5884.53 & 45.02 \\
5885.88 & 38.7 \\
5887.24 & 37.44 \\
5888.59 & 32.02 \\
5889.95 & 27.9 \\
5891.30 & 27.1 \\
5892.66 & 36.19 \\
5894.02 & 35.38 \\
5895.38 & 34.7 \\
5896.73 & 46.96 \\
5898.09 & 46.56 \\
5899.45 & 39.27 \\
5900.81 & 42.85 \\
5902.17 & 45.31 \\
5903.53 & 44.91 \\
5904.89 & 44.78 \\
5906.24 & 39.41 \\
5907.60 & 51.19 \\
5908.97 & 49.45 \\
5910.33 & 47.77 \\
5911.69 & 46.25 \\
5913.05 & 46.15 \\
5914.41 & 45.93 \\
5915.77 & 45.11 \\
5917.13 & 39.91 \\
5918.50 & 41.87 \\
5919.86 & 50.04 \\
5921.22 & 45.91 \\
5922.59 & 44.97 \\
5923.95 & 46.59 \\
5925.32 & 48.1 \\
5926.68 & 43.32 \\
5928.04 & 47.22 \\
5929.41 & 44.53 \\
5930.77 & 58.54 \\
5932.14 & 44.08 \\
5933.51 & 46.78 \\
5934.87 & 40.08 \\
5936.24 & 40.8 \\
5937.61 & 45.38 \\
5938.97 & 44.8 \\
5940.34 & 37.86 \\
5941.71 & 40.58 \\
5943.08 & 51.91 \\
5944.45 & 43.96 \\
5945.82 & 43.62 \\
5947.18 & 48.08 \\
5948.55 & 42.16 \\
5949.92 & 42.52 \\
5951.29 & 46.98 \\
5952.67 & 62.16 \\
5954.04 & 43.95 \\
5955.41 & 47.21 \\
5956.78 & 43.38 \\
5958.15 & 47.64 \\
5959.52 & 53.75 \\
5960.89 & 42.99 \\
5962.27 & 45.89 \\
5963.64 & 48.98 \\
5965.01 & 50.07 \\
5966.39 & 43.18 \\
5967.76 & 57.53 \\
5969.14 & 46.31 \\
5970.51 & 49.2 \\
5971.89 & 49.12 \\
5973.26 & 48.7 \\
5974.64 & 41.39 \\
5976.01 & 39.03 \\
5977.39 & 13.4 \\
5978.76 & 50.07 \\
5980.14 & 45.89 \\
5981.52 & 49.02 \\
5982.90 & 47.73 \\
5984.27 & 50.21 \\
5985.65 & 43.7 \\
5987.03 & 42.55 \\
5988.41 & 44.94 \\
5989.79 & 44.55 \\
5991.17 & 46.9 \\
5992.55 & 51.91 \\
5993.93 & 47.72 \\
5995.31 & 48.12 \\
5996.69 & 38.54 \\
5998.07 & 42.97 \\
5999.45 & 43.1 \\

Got 4.2 angstroms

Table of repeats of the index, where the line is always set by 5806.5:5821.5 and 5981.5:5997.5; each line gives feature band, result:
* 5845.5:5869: 0.4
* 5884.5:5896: 3.2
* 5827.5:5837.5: 0.4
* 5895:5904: 0.8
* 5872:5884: 0.7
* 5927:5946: 0.8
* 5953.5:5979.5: 0.7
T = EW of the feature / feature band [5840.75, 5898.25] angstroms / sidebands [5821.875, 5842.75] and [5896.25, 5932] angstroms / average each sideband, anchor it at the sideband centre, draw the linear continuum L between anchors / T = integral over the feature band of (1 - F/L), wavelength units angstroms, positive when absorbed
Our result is 3.3 angstroms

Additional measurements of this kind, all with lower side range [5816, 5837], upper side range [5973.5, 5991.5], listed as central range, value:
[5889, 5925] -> 2.2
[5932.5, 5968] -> -1.6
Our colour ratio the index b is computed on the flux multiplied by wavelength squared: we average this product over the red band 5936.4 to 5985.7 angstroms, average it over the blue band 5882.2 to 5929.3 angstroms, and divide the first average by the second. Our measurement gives 1.09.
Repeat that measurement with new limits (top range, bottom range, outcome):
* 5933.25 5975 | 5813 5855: 1.01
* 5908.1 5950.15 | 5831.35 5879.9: 0.98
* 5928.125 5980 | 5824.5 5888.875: 1.02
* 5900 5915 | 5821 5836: 0.98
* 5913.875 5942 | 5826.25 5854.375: 0.98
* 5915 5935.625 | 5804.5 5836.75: 0.98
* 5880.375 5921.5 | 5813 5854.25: 0.90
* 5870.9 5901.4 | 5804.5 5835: 0.87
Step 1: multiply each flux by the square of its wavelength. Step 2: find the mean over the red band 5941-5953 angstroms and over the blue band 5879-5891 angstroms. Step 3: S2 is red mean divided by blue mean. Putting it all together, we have 1.20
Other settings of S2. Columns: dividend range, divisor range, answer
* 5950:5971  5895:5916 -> 1.10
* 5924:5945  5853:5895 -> 1.06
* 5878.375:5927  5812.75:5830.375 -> 0.90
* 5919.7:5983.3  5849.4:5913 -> 1.06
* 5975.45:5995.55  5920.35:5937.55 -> 0.98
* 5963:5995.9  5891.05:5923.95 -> 1.08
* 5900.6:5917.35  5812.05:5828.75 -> 0.95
